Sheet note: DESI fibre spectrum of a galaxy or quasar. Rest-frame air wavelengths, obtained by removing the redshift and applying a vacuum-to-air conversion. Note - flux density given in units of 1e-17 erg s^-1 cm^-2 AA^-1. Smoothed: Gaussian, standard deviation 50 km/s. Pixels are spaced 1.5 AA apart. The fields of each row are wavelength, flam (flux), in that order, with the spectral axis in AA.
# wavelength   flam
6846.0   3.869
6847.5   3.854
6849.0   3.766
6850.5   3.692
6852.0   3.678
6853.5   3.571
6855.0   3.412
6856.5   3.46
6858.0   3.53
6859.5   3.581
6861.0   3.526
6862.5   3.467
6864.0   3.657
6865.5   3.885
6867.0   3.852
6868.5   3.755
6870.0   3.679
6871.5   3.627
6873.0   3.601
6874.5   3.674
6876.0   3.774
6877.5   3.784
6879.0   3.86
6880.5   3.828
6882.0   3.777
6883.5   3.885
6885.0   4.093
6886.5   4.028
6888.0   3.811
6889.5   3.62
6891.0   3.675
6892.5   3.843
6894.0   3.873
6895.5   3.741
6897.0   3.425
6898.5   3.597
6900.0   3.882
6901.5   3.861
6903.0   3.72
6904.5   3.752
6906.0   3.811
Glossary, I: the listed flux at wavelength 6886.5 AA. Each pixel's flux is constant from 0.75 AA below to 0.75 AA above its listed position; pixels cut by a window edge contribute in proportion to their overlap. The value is 4.028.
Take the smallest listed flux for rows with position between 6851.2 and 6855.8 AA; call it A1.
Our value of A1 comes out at 3.412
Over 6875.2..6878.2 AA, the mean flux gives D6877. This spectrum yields 3.78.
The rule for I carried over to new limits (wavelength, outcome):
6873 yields 3.601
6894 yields 3.873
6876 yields 3.774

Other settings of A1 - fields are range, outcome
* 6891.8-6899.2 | 3.425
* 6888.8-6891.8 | 3.62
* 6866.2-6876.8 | 3.601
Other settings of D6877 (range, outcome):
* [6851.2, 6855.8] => 3.55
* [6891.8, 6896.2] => 3.82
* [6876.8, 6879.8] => 3.82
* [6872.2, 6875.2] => 3.64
